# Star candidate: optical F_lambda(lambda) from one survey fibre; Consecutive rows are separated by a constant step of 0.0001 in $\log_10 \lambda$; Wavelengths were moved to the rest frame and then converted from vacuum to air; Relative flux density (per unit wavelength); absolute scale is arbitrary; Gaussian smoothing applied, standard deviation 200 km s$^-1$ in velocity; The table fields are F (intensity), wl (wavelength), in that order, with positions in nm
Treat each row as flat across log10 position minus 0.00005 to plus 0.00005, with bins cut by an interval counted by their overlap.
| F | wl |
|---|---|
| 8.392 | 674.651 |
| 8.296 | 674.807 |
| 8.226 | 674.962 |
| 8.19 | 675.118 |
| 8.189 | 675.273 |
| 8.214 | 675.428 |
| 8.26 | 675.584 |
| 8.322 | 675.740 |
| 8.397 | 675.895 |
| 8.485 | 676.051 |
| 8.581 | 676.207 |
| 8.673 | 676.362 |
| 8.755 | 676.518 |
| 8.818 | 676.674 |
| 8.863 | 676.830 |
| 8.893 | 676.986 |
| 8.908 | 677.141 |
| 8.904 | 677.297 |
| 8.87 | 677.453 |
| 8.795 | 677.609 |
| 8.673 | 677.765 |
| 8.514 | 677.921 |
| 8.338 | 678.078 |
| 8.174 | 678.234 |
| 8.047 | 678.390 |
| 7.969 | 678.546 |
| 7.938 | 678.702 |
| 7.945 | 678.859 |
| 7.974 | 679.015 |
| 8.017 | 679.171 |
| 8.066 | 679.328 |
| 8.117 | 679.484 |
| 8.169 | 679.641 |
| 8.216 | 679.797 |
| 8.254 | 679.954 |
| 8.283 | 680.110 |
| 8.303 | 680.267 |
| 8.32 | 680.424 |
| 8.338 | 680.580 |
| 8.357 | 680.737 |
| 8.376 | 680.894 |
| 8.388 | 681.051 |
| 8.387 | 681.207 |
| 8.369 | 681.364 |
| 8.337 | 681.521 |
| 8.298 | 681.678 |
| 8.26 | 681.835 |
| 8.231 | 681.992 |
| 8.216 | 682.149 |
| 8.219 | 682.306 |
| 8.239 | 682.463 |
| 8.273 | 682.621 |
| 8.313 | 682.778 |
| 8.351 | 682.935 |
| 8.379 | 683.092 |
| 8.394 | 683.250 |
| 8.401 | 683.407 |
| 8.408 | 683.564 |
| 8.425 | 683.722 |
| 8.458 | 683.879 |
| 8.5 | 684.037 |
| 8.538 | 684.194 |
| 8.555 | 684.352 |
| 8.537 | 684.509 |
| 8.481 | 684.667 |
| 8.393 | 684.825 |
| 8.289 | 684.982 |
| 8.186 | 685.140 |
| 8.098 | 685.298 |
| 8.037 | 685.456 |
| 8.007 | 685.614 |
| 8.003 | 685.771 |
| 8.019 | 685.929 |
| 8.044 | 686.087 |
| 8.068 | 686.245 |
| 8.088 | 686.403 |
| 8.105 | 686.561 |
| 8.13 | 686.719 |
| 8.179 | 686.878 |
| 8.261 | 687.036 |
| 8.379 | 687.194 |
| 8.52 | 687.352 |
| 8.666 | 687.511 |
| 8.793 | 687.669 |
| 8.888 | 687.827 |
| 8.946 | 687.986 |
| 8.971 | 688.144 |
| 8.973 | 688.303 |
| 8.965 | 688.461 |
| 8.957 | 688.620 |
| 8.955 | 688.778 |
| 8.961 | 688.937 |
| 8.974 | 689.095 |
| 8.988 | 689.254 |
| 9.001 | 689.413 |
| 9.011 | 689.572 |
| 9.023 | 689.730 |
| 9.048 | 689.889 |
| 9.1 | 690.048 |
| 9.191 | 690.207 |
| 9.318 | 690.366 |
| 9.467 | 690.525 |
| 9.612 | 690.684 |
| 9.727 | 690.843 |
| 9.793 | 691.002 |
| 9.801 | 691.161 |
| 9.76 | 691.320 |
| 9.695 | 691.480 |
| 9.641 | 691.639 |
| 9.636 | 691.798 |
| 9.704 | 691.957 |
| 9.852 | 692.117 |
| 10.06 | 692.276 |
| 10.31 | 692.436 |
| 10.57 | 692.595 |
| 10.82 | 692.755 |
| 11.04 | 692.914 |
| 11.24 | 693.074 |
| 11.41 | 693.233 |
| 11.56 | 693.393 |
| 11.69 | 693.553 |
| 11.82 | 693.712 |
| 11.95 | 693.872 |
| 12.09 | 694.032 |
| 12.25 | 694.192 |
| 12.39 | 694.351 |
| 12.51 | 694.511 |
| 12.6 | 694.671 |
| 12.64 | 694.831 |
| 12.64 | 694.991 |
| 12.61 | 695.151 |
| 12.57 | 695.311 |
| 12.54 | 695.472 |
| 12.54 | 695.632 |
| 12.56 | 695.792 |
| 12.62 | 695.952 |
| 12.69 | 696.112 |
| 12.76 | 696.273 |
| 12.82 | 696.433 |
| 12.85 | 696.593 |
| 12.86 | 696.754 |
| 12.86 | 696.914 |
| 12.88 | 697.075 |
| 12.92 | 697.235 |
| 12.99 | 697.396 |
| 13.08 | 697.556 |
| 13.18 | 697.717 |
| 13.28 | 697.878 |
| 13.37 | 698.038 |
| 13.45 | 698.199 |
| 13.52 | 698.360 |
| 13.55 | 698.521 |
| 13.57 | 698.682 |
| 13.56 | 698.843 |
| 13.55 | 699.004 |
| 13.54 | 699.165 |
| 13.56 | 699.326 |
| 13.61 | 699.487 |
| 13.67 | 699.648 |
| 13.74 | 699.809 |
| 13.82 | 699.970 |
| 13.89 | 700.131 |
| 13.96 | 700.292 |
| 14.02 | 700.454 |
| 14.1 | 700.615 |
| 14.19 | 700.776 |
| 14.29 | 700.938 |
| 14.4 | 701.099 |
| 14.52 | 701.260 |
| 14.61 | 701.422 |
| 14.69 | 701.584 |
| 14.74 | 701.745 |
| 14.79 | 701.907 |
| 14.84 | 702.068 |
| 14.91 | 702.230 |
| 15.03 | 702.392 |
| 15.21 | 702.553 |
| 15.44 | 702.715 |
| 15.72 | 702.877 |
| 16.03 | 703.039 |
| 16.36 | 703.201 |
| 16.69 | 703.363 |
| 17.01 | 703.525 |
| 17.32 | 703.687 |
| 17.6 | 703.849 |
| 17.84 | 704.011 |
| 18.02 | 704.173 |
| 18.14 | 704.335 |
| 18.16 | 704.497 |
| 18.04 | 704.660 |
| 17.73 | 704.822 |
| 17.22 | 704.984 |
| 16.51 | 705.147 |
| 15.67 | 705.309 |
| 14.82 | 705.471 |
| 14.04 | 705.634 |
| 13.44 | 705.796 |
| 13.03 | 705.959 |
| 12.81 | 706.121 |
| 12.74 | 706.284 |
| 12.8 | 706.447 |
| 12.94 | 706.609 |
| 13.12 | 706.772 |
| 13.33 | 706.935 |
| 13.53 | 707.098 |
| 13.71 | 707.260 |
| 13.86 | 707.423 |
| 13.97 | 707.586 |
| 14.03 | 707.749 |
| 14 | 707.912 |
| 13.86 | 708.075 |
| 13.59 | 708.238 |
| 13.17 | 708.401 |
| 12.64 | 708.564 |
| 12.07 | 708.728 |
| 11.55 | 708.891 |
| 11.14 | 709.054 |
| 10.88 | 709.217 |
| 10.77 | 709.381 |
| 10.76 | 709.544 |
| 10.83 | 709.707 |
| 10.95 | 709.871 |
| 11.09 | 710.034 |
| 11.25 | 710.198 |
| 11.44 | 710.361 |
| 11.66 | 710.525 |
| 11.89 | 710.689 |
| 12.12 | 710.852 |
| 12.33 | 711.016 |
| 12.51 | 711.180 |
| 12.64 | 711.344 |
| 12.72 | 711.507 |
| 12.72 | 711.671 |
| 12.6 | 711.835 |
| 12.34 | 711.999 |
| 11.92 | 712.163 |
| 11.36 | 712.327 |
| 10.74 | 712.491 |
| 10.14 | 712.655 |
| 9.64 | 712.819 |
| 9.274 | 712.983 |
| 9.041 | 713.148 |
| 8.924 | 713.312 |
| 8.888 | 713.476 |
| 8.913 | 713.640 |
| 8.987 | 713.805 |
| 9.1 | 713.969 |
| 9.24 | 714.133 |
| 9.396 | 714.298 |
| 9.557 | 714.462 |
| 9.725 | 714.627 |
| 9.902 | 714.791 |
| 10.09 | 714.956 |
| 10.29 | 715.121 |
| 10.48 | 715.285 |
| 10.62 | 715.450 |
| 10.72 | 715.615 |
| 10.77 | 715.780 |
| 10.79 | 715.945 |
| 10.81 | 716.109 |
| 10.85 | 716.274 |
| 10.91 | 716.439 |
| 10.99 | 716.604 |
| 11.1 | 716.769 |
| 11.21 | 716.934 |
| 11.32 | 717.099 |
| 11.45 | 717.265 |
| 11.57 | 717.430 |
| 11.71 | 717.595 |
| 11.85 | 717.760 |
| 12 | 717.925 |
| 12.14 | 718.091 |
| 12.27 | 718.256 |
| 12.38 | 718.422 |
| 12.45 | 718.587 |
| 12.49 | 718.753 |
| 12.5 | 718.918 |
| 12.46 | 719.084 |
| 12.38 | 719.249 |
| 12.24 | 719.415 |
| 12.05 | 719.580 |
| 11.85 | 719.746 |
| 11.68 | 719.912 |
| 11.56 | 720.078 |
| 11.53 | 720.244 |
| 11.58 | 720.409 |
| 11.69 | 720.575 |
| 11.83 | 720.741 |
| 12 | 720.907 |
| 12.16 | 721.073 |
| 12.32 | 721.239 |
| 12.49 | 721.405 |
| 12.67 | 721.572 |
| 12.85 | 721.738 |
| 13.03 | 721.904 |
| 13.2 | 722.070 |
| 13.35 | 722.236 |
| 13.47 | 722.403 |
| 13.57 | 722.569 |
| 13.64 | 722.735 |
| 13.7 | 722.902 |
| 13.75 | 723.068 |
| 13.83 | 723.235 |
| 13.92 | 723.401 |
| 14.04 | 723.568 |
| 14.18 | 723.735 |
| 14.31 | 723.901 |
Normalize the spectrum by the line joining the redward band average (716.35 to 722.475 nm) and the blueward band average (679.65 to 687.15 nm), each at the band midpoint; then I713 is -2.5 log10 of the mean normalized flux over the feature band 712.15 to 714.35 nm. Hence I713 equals 0.19 mag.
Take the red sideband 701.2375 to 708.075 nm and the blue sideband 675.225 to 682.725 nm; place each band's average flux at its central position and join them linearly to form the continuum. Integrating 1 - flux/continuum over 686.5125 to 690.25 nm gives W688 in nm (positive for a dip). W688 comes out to 0.71 nm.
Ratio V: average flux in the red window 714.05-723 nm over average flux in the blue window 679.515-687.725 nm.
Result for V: 1.4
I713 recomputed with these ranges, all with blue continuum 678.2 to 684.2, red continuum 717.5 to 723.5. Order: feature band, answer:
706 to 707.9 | -0.21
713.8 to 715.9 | 0.19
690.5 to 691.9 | -0.04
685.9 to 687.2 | 0.09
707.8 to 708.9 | -0.17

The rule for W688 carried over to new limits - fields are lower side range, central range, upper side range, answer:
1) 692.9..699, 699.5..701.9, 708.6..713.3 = -0.38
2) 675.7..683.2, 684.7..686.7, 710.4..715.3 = 0.15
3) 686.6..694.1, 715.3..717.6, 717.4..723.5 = 0.21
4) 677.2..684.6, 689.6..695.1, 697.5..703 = 0.53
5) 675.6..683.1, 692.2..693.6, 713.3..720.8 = -0.24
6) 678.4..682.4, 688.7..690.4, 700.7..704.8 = 0.35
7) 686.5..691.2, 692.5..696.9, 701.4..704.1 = -0.12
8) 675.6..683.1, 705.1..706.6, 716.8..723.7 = -0.39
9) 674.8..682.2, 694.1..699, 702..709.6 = -0.16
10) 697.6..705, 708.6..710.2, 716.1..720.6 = 0.27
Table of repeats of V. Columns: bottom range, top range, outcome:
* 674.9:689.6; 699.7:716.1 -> 1.55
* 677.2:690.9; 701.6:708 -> 1.80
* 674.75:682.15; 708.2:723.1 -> 1.37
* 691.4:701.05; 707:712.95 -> 0.97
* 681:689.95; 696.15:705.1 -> 1.74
